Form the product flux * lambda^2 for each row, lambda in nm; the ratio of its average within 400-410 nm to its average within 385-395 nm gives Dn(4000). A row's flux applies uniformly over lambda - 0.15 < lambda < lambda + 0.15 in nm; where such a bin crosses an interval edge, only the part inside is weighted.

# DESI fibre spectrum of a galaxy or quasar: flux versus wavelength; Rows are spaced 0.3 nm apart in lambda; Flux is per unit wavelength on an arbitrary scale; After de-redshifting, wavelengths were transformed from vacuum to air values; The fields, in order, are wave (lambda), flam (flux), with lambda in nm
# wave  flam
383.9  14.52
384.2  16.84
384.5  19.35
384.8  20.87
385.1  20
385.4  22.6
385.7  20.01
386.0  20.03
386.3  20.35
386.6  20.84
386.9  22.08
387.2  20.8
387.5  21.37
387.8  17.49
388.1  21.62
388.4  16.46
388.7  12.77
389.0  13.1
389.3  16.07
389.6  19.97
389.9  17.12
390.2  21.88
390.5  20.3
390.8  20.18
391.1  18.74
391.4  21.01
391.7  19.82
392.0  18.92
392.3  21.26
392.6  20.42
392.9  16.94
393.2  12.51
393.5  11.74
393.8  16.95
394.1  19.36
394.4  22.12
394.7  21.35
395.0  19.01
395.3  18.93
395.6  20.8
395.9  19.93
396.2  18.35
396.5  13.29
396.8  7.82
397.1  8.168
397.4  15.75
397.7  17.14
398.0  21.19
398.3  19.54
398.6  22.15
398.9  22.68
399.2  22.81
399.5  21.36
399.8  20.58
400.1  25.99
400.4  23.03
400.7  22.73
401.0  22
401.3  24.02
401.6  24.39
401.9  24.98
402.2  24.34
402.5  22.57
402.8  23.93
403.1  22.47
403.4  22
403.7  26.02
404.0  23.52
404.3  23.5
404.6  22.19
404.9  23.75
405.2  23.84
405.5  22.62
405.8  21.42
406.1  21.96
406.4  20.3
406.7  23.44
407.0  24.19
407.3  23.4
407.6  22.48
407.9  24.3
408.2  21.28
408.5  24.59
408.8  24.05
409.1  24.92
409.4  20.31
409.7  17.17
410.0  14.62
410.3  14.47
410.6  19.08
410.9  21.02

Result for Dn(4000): 1.3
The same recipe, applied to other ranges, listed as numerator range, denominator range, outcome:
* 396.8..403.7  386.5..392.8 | 1.18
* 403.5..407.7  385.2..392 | 1.30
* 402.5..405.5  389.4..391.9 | 1.26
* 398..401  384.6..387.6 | 1.14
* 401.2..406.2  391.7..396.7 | 1.35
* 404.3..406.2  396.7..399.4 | 1.33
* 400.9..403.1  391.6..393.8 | 1.44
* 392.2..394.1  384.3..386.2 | 0.85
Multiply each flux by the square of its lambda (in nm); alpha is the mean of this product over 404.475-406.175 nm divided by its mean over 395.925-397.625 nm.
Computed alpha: 1.8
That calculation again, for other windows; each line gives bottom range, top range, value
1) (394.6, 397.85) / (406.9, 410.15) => 1.43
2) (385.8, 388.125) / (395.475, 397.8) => 0.77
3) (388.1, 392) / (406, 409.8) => 1.35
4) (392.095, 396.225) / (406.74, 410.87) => 1.23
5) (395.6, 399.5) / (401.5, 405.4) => 1.38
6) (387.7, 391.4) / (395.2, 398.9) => 0.98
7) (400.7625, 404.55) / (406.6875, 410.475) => 0.93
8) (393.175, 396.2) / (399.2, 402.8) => 1.30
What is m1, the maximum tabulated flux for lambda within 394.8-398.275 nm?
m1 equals 21.19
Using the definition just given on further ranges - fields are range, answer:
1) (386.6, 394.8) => 22.12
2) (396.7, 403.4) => 25.99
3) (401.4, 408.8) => 26.02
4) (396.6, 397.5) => 15.75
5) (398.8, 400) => 22.81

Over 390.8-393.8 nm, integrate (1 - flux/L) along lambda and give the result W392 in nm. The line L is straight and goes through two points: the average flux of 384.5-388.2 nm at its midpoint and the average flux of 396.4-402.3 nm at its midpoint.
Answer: 0.36 nm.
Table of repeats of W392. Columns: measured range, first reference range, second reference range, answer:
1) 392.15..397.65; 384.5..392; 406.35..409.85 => 0.943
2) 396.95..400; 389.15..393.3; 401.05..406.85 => 0.313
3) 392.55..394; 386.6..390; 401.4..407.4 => 0.312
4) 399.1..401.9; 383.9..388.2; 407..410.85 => -0.328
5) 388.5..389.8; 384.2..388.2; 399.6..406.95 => 0.331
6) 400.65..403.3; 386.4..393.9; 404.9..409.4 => -0.232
